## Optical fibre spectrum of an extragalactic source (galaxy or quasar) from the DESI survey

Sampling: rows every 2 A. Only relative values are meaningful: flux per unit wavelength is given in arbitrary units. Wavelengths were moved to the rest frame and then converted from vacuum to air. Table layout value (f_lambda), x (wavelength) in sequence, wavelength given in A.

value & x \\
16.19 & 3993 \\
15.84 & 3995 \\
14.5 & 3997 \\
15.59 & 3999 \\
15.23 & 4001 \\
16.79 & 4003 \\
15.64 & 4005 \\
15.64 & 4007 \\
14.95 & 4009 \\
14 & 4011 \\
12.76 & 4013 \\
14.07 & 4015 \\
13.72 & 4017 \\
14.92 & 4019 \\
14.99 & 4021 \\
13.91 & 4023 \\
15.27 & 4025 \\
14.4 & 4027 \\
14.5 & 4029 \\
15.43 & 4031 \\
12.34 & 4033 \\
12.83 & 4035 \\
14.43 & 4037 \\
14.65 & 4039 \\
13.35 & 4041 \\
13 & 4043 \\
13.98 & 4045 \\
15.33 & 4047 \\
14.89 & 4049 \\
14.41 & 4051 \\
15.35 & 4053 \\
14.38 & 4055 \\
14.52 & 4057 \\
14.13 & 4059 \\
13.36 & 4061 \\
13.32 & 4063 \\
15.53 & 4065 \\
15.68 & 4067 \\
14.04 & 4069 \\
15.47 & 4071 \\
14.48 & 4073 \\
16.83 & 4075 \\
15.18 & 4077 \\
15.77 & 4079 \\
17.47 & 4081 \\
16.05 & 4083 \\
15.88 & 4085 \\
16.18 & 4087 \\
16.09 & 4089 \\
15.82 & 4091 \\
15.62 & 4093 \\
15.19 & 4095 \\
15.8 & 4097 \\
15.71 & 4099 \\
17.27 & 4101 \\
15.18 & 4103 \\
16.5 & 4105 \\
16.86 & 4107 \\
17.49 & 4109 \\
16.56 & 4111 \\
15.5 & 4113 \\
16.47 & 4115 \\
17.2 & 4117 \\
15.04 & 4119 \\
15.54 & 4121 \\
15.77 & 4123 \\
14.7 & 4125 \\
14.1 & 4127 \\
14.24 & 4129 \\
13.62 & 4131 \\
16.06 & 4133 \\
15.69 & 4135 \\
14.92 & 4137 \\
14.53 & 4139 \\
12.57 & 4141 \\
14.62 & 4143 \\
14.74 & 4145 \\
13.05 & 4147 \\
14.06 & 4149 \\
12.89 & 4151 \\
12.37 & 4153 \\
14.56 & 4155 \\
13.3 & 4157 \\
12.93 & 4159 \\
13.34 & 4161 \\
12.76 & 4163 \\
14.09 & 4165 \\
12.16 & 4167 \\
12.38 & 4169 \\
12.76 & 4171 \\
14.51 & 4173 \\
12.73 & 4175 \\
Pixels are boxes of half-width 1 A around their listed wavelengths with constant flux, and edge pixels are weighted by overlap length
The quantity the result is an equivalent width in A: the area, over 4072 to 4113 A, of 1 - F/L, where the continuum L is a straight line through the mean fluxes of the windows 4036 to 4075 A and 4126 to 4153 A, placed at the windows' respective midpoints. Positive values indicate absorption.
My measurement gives -4.9 A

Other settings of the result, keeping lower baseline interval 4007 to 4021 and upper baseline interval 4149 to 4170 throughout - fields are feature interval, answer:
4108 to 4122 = -2.9 A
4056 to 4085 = -2.8 A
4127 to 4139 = -1.3 A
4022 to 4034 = -0.1 A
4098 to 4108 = -2.0 A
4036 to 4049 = -0.1 A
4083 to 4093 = -1.7 A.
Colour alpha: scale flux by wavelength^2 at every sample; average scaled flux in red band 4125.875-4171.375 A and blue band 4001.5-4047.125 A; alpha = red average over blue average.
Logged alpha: 1.02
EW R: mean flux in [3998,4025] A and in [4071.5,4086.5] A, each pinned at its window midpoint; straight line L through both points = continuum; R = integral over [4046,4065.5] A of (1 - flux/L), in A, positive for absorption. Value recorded 1.3 A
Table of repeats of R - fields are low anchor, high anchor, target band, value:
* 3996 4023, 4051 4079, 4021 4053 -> 1.2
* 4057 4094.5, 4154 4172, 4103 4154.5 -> -3.6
